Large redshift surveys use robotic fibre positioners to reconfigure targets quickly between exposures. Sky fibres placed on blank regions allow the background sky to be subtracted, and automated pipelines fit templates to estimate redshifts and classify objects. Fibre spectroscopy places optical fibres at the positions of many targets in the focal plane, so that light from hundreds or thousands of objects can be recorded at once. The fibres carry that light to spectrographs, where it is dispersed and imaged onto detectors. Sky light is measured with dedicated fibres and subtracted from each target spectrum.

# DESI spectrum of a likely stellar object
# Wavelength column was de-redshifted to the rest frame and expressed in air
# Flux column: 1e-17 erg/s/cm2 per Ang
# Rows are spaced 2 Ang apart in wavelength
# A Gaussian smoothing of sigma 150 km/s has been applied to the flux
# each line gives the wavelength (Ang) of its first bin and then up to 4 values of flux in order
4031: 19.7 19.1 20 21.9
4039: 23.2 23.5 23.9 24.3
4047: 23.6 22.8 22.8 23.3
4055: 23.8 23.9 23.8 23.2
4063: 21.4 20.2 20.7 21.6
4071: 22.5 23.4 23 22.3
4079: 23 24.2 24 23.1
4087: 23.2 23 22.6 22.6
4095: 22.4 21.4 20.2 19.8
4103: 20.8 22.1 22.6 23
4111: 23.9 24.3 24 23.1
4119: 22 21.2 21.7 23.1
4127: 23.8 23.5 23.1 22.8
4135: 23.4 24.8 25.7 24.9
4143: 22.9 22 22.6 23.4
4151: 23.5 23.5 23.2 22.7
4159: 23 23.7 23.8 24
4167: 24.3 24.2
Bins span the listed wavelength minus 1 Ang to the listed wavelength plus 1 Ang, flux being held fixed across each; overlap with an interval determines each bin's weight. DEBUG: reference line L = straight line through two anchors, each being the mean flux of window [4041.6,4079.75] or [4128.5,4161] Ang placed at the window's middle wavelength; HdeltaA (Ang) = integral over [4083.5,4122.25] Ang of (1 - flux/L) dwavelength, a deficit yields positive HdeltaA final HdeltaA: 1.2 Ang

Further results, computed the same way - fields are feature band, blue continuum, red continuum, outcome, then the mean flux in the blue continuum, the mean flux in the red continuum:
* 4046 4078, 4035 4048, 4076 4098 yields 0.5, 23.1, 22.9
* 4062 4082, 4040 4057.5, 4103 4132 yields 0.9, 23.5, 22.9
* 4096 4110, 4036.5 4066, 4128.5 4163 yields 1.1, 23.1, 23.5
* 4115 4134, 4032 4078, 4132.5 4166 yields 0.4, 22.5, 23.5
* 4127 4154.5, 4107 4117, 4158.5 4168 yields 0.2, 23.6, 23.8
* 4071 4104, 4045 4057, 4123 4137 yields 1.3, 23.4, 23.3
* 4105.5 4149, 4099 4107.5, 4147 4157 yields -2.1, 21.1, 23.2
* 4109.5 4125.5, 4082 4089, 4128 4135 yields 0.2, 23.4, 23.2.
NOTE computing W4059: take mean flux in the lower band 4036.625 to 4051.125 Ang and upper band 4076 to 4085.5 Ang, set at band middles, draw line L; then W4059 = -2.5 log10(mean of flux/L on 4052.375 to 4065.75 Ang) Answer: 0.023 mag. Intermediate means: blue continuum 23.3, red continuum 23.3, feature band 22.8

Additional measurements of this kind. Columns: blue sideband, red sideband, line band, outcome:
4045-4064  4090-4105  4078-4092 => -0.06 mag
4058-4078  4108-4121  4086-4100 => 0.03 mag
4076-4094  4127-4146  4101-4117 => 0.03 mag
